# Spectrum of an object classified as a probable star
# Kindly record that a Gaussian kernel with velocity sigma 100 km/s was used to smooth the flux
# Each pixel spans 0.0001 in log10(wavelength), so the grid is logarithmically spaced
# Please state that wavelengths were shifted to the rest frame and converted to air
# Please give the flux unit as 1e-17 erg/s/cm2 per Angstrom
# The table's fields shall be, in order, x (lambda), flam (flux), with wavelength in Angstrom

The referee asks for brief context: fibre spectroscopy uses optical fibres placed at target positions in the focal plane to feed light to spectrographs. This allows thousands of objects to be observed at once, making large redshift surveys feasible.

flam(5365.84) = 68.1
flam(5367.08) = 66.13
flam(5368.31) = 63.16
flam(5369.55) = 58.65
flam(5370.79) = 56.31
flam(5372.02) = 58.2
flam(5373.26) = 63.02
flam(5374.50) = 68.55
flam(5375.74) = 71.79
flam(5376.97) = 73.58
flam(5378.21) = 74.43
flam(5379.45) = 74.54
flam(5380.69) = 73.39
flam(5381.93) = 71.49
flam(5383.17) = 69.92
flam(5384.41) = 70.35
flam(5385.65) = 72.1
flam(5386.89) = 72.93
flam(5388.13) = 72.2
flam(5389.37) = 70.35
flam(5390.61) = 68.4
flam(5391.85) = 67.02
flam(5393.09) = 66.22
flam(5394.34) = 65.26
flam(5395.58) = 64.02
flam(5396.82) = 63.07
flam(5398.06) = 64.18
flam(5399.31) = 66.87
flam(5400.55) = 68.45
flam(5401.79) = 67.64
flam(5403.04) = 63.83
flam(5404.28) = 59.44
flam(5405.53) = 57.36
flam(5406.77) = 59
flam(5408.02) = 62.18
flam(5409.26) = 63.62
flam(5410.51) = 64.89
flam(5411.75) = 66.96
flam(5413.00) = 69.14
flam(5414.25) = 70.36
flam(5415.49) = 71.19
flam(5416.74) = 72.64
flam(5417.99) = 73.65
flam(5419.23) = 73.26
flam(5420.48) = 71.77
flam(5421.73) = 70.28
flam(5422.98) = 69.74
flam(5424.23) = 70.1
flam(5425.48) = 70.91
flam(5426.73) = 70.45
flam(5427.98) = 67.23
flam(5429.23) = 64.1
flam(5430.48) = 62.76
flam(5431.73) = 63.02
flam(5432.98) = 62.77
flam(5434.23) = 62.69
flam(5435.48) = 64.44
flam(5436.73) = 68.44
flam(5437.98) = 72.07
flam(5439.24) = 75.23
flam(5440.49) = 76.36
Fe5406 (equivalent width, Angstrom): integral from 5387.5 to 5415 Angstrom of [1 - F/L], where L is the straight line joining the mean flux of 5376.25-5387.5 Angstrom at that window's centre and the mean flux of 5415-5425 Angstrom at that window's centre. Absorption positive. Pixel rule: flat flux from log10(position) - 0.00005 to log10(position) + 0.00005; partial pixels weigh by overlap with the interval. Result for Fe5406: 2.49 Angstrom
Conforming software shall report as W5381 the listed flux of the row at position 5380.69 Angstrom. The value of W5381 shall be 73.39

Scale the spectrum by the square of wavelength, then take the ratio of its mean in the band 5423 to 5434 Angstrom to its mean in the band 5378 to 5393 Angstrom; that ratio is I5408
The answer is 0.95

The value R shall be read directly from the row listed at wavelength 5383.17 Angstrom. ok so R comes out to 69.92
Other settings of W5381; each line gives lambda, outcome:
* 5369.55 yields 58.65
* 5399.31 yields 66.87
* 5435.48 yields 64.44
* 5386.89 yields 72.93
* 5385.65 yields 72.1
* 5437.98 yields 72.07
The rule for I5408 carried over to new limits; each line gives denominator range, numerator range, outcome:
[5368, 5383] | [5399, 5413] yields 0.96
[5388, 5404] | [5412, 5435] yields 1.04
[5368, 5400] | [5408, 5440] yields 1.02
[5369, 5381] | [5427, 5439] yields 1.00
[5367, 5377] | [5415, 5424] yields 1.14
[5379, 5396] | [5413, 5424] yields 1.03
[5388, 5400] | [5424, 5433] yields 1.01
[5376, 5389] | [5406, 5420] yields 0.95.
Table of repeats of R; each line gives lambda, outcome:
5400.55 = 68.45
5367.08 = 66.13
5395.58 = 64.02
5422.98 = 69.74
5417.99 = 73.65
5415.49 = 71.19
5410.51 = 64.89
